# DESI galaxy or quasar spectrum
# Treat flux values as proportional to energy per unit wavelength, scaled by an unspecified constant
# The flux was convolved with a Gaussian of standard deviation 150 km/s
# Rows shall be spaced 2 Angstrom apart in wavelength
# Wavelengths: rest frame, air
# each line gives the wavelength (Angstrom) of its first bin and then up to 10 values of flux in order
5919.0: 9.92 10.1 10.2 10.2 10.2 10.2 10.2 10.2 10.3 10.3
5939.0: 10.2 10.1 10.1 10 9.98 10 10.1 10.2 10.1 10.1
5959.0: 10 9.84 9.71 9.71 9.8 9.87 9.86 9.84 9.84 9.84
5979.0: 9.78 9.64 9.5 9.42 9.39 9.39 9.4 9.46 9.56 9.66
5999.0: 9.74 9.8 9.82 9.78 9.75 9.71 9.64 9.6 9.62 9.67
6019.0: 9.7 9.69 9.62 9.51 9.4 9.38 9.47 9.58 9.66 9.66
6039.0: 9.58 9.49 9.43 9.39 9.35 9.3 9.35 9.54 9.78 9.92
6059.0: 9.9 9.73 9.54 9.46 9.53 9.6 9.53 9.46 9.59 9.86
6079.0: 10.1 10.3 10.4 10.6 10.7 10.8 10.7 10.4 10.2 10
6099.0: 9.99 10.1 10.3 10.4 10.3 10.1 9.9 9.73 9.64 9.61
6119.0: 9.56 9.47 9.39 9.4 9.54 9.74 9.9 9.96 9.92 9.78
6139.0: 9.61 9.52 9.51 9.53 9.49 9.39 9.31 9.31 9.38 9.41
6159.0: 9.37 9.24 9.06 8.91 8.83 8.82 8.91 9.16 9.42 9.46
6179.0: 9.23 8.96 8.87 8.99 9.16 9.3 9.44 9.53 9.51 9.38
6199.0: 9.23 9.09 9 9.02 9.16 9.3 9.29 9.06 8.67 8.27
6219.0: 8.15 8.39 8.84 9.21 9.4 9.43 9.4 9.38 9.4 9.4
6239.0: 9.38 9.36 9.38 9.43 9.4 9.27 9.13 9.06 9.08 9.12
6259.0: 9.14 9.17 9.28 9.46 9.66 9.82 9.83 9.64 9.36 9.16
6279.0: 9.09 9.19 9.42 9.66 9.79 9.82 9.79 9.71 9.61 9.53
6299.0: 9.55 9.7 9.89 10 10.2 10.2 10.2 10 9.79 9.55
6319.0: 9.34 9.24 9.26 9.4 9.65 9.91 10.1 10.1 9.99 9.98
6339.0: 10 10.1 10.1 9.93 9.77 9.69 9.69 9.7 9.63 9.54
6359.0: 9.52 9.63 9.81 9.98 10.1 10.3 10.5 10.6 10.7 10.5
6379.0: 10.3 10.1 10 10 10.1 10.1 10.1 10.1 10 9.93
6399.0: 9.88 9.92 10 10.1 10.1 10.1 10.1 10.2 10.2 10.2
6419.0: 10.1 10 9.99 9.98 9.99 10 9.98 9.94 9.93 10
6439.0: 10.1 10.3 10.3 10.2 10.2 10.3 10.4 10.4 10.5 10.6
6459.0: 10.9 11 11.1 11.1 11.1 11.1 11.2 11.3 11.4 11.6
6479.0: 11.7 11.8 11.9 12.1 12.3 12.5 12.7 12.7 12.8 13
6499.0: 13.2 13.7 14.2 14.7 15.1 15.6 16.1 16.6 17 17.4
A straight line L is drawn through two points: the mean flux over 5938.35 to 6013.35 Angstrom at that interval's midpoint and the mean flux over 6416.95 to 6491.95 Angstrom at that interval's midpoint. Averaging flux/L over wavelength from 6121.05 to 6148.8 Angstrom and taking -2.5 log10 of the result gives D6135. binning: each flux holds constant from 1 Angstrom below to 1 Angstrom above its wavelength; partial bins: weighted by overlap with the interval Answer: 0.056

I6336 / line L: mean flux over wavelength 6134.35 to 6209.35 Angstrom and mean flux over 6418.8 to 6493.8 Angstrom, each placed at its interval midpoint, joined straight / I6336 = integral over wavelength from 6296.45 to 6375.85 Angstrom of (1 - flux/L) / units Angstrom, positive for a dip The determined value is 2.5 Angstrom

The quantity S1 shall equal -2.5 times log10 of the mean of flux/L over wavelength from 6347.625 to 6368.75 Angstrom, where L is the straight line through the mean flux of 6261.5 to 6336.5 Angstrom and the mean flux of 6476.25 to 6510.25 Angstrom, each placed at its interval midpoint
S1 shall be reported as 0.10 mag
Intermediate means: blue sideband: 9.67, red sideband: 13.1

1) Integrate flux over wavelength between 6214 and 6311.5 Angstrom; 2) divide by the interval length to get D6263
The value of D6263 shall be 9.39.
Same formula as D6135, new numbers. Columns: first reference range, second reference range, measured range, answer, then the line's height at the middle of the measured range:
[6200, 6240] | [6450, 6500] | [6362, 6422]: 0.067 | 10.8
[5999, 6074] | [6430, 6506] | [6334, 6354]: 0.105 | 10.9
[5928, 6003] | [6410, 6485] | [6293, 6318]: 0.057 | 10.4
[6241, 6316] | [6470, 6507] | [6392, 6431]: 0.143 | 11.5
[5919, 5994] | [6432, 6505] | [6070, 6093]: 0.010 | 10.3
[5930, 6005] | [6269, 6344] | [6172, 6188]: 0.071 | 9.78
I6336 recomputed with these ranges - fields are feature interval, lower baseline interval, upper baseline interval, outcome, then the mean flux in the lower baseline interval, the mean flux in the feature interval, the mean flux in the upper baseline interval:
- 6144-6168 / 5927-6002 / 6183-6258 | 0.2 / 9.87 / 9.27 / 9.16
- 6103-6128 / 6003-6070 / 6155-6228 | -1.2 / 9.59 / 9.78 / 9.09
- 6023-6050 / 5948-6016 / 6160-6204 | 0.3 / 9.75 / 9.48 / 9.16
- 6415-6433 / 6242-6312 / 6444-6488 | 1.2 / 9.54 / 10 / 11.1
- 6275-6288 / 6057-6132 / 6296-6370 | 0.6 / 9.93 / 9.38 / 9.81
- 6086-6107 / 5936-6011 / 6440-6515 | 0.1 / 9.82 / 10.4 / 12.2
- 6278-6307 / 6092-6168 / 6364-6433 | 0.9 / 9.66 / 9.64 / 10.1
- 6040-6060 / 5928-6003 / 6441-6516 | 1.4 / 9.87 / 9.54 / 12.3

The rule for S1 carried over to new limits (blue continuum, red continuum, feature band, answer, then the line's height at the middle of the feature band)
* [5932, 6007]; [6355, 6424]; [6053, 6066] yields 0.02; 9.89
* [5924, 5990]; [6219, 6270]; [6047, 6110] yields -0.04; 9.65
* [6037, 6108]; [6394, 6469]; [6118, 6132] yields 0.04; 9.95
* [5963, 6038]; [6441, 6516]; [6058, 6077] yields 0.04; 10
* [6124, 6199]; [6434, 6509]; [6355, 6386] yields 0.08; 10.9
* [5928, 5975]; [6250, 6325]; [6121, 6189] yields 0.04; 9.74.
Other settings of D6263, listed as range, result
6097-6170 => 9.6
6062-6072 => 9.53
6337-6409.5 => 10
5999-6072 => 9.6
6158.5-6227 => 9.07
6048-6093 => 9.91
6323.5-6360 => 9.81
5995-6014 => 9.71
